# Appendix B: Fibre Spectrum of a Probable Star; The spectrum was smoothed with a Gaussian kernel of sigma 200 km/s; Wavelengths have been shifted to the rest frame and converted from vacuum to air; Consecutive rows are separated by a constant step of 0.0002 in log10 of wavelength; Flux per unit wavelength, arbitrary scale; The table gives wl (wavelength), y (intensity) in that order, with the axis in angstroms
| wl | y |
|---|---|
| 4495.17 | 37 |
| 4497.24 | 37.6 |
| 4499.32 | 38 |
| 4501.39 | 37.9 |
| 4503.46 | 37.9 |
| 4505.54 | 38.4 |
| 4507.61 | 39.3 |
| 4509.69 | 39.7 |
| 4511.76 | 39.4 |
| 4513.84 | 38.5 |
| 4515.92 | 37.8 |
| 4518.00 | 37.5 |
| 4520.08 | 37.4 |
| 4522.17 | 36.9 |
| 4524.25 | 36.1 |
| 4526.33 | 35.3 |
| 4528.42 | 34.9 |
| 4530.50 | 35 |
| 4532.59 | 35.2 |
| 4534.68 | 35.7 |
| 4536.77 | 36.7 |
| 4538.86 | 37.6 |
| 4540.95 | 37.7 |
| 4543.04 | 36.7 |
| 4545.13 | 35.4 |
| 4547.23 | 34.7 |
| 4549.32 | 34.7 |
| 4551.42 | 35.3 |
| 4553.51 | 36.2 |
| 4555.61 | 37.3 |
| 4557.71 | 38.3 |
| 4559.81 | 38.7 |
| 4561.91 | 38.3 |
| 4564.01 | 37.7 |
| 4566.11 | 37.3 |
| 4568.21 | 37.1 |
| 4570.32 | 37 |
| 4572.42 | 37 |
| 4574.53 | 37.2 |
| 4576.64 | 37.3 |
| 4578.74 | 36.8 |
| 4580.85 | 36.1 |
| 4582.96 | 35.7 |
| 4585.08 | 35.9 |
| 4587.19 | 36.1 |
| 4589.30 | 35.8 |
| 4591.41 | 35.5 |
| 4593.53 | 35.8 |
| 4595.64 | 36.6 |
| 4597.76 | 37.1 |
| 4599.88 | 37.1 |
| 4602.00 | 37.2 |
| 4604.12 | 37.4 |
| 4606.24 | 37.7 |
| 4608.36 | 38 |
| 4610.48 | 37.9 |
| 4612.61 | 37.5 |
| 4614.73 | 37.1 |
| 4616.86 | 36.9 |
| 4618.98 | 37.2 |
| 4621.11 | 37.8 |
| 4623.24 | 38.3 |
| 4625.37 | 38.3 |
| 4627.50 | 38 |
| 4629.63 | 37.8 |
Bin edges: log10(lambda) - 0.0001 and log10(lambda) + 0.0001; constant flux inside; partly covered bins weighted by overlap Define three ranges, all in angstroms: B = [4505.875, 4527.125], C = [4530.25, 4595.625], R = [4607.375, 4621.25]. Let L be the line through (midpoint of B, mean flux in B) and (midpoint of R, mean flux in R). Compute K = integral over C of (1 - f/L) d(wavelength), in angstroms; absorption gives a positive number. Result 2.0 angstroms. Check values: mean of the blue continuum 37.8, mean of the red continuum 37.5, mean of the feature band 36.5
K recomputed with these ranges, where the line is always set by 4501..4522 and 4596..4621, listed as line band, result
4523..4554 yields 1.8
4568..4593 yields 0.8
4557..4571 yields 0.0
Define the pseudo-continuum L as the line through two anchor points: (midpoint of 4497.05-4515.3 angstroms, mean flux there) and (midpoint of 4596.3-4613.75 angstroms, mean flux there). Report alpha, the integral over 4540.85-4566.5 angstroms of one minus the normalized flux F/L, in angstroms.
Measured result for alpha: 0.9 angstroms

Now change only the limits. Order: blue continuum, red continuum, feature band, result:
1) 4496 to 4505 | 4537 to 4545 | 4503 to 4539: 0.3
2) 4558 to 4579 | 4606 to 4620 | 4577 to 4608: 0.8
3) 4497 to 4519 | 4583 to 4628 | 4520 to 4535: 0.9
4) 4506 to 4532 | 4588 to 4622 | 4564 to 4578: 0.0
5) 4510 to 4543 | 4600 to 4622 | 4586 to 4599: 0.4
